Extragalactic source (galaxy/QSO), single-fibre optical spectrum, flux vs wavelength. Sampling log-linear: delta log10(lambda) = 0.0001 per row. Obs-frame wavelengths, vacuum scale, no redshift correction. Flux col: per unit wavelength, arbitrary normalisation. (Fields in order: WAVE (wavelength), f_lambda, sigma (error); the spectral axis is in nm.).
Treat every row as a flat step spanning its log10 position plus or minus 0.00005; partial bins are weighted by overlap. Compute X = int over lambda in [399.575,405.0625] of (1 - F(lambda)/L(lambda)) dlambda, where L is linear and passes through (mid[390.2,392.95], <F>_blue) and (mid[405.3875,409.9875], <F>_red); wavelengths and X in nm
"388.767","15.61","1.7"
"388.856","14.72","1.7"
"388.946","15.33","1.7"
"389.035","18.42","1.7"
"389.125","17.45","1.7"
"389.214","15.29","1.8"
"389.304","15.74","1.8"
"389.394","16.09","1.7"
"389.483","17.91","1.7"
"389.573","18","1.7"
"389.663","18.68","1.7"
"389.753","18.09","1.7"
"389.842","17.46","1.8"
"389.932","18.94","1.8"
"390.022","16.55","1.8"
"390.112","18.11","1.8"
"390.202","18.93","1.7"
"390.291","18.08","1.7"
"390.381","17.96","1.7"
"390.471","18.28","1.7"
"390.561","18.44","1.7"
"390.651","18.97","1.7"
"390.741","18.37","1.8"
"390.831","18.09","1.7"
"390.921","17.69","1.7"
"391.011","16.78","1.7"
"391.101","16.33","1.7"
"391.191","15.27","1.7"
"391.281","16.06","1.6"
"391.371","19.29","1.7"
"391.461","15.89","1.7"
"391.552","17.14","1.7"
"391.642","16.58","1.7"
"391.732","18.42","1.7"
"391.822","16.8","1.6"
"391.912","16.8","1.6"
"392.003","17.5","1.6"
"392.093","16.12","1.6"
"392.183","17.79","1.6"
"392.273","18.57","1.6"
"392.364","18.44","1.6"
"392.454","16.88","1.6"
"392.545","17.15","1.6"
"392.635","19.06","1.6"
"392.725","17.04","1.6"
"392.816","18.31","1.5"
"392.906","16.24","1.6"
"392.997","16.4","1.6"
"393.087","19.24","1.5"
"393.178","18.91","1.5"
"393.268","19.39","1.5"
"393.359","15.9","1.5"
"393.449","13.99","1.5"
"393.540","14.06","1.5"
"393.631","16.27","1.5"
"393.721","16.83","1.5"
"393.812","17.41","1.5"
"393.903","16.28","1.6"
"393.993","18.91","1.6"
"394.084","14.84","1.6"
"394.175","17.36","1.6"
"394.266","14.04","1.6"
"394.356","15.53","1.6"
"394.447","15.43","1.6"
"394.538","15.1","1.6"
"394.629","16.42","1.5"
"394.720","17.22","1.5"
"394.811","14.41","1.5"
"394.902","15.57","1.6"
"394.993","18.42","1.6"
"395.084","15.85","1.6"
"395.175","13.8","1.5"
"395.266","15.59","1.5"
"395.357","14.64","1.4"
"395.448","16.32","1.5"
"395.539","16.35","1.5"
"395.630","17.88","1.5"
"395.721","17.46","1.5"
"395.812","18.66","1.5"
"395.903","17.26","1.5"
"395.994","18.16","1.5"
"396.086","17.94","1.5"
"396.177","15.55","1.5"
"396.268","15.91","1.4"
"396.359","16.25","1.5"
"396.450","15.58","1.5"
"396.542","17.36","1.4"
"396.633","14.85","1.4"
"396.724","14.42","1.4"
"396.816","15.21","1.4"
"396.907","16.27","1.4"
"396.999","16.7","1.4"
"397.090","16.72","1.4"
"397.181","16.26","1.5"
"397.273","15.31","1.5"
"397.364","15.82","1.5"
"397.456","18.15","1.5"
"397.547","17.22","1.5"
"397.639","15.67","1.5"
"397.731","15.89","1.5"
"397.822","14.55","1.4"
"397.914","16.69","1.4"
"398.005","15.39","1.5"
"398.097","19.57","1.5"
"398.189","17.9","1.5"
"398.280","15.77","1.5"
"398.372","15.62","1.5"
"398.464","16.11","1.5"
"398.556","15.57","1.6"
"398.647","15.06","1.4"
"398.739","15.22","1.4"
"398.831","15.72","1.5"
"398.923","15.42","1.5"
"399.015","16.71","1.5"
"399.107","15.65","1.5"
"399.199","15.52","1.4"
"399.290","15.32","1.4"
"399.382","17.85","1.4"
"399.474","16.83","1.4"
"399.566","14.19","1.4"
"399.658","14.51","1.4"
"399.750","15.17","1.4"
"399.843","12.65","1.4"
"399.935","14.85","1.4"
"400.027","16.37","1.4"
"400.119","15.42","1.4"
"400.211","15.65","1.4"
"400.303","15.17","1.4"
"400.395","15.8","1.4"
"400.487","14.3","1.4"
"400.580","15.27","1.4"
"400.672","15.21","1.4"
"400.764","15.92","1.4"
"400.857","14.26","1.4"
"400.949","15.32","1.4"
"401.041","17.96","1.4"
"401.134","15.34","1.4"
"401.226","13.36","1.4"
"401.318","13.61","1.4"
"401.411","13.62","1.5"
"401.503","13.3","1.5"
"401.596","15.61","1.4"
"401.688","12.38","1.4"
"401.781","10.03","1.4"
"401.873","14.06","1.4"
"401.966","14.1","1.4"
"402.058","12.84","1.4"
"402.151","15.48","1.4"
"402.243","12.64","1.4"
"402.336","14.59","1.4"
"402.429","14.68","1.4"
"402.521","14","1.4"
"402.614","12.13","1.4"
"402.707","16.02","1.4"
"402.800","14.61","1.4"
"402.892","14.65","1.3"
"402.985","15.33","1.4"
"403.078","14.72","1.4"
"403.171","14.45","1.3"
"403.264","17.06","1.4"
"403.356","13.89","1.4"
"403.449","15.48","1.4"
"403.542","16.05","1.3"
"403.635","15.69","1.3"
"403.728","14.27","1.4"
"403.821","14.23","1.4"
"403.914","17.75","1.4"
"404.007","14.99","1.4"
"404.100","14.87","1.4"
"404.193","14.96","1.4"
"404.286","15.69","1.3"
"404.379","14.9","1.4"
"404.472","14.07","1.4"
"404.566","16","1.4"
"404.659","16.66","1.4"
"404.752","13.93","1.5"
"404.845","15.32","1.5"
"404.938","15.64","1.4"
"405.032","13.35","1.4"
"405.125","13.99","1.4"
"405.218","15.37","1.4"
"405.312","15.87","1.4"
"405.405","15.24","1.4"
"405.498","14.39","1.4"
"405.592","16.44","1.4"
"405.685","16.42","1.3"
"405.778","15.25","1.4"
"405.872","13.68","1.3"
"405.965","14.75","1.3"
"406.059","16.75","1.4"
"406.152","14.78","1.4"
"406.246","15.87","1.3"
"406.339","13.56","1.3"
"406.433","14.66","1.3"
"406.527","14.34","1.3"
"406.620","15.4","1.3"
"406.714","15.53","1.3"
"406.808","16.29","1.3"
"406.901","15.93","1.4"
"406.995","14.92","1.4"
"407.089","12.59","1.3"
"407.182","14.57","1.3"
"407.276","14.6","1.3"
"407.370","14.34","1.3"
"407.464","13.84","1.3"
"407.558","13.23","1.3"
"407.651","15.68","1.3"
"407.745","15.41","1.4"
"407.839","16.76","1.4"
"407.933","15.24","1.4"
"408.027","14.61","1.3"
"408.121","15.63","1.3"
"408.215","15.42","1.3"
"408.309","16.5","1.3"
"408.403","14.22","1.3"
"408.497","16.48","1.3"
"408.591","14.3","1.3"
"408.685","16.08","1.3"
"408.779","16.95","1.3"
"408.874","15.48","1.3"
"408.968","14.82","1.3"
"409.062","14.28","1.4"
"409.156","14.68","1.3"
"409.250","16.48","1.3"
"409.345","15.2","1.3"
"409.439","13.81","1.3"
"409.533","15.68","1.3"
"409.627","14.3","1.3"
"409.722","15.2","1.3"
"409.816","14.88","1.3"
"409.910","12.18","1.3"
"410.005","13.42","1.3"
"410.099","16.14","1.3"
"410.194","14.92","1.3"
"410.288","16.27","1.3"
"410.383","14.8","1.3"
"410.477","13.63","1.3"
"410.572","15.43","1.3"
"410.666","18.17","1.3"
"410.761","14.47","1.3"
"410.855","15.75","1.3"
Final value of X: 0.38 nm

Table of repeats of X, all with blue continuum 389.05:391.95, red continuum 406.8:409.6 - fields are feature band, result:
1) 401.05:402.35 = 0.18 nm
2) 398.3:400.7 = 0.12 nm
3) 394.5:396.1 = 0.03 nm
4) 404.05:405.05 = 0.03 nm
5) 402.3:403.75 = 0.09 nm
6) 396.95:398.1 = 0.01 nm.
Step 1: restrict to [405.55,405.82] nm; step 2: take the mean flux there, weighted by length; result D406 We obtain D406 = 16.1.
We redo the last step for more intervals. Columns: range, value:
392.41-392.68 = 17.7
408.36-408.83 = 15.6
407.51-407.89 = 15.3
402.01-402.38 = 13.9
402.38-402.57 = 14.3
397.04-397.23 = 16.5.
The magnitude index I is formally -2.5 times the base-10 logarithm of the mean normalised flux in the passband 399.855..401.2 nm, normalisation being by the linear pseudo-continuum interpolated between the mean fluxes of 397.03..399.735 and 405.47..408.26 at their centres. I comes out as 0.03 mag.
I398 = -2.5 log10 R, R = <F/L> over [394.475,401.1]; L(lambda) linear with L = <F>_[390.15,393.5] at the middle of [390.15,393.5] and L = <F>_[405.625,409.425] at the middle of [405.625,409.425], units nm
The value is 0.04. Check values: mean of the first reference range 17.5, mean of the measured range 16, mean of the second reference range 15.1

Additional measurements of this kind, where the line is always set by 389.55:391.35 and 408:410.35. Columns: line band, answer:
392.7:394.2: 0.029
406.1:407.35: 0.044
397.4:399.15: 0.031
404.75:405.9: 0.043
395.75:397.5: 0.029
